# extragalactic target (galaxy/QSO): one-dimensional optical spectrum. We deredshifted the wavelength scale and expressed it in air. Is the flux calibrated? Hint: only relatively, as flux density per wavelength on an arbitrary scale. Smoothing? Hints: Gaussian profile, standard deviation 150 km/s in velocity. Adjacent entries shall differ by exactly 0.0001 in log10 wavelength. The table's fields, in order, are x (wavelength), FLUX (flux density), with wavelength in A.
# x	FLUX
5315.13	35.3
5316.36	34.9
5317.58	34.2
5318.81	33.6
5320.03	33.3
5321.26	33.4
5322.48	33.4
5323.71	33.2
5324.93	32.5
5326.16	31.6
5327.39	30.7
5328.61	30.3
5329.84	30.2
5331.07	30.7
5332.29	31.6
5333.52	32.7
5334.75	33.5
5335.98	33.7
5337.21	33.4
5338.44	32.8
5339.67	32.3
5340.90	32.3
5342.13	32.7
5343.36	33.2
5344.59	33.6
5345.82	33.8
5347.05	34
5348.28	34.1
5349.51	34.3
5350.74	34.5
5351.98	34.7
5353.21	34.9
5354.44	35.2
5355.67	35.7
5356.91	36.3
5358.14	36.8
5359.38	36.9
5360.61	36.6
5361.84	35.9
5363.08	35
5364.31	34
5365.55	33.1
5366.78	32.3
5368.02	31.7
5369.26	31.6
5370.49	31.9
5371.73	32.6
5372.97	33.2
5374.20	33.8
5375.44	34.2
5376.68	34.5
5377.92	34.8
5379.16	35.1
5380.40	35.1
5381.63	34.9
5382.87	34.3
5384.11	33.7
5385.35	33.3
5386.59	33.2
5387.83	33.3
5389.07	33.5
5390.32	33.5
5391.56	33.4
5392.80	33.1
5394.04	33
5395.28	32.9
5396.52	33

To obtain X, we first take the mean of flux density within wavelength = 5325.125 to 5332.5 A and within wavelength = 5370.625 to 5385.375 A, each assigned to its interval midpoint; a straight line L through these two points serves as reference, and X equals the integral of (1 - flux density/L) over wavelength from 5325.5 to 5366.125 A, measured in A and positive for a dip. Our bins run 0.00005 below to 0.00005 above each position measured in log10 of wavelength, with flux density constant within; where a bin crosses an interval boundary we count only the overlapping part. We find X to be -2.09 A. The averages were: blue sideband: 30.9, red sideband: 34.1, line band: 33.7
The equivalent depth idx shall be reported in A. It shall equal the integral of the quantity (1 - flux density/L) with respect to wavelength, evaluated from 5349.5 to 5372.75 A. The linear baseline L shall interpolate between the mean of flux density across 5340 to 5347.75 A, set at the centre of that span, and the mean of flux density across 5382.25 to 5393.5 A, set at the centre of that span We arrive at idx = -0.7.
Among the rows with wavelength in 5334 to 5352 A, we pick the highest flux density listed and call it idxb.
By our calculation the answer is 34.7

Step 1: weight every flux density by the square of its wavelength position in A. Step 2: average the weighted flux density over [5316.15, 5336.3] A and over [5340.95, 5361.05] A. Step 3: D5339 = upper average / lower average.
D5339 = 1.08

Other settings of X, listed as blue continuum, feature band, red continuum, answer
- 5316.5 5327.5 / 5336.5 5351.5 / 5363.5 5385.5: -0.1 A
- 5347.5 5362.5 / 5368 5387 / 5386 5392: 0.2 A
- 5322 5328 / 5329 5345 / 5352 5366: 0.4 A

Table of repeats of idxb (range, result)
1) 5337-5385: 36.9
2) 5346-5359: 36.8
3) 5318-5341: 33.7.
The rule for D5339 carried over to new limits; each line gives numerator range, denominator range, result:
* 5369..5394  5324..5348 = 1.06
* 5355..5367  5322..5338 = 1.11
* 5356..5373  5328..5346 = 1.06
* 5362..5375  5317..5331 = 1.04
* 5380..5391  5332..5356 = 1.02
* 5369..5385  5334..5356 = 1.01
